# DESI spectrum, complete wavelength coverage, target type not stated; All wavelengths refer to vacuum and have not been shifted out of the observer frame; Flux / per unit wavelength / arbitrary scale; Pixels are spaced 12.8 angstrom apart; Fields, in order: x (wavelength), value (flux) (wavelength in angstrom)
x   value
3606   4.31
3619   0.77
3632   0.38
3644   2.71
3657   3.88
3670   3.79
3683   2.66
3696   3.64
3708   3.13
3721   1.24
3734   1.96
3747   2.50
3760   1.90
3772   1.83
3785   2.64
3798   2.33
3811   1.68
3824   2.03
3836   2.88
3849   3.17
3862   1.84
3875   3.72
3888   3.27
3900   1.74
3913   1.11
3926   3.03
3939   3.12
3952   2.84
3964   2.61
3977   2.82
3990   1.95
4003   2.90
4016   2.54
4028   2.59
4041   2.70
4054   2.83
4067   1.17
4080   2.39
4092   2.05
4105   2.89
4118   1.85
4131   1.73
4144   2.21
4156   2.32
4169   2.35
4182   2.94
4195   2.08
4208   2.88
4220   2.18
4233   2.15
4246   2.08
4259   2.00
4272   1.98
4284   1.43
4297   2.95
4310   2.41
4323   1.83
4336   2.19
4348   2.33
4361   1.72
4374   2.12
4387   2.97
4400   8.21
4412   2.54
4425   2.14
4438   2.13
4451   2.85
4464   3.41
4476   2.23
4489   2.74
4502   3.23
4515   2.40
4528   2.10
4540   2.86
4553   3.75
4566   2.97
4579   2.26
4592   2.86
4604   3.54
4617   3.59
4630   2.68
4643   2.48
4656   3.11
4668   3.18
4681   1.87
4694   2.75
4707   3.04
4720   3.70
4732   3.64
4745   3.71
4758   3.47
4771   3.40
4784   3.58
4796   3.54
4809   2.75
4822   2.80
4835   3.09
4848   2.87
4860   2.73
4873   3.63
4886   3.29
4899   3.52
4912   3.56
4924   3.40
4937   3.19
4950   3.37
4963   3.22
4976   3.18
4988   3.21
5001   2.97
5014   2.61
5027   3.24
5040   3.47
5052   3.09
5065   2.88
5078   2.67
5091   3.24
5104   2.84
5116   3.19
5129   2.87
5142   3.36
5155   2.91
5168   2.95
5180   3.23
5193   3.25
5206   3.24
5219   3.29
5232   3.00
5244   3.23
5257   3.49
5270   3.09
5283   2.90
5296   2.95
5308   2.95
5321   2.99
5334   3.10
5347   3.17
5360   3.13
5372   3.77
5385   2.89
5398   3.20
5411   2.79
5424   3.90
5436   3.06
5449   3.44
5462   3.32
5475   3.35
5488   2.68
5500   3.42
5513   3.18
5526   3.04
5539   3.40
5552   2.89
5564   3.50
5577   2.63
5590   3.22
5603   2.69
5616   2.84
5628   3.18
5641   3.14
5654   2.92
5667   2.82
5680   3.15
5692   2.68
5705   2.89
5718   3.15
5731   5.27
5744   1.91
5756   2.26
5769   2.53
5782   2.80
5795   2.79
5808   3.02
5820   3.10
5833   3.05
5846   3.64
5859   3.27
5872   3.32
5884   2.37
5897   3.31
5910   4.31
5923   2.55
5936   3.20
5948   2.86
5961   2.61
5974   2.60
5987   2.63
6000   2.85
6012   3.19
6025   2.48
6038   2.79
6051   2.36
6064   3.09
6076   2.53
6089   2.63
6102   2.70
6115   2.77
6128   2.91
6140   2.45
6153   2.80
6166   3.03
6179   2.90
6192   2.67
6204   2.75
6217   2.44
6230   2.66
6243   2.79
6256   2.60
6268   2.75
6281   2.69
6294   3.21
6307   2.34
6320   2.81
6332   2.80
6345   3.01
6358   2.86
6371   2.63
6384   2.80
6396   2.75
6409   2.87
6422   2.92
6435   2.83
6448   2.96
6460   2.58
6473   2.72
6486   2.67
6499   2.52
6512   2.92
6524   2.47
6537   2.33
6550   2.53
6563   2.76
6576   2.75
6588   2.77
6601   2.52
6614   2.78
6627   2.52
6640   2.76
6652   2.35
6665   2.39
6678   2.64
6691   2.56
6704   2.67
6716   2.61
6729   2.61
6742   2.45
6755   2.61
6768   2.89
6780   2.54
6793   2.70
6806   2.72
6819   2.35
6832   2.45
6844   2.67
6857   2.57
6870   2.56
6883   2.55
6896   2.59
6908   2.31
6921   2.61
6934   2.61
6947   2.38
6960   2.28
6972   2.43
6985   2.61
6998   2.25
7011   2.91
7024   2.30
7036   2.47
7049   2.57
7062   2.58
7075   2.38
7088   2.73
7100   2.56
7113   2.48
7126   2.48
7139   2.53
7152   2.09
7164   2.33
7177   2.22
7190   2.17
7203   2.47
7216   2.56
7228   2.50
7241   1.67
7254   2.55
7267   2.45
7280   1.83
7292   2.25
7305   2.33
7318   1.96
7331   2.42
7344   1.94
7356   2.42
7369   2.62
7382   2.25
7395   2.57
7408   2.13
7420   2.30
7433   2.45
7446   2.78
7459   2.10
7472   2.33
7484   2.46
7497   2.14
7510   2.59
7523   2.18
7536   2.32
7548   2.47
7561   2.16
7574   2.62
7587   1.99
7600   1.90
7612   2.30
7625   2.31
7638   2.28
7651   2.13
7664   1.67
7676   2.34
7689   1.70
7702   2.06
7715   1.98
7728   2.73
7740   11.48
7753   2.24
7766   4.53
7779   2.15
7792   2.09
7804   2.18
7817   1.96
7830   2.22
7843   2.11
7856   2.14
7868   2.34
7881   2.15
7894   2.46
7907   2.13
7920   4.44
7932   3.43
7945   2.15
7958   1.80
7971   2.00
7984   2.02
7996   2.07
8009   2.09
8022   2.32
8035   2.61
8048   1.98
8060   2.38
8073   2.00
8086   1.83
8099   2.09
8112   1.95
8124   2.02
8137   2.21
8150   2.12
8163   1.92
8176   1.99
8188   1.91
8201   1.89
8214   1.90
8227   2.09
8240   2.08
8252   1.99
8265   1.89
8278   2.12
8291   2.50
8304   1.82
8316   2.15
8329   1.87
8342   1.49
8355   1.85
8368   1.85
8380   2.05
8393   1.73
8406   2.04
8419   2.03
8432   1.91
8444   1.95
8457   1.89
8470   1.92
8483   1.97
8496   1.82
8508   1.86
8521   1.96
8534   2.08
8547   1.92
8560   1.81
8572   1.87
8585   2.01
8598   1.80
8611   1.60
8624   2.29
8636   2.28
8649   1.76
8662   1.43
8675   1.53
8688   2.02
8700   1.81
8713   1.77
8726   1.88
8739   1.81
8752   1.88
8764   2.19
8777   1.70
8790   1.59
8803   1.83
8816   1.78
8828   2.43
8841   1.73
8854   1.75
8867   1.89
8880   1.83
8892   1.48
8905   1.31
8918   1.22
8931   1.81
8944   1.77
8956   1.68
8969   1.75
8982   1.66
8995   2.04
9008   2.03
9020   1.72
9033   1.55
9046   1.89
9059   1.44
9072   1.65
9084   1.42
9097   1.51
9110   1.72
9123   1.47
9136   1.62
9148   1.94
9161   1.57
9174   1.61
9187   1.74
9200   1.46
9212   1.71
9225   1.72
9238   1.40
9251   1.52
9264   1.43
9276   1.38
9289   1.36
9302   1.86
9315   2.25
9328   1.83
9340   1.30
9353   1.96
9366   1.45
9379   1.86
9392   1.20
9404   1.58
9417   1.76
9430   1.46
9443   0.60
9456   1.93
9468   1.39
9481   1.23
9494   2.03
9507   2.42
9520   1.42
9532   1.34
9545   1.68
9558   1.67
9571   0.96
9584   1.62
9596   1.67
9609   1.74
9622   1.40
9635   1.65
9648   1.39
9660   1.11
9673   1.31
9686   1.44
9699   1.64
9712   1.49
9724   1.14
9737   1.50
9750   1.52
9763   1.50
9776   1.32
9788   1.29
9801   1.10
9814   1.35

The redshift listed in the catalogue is 0.179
